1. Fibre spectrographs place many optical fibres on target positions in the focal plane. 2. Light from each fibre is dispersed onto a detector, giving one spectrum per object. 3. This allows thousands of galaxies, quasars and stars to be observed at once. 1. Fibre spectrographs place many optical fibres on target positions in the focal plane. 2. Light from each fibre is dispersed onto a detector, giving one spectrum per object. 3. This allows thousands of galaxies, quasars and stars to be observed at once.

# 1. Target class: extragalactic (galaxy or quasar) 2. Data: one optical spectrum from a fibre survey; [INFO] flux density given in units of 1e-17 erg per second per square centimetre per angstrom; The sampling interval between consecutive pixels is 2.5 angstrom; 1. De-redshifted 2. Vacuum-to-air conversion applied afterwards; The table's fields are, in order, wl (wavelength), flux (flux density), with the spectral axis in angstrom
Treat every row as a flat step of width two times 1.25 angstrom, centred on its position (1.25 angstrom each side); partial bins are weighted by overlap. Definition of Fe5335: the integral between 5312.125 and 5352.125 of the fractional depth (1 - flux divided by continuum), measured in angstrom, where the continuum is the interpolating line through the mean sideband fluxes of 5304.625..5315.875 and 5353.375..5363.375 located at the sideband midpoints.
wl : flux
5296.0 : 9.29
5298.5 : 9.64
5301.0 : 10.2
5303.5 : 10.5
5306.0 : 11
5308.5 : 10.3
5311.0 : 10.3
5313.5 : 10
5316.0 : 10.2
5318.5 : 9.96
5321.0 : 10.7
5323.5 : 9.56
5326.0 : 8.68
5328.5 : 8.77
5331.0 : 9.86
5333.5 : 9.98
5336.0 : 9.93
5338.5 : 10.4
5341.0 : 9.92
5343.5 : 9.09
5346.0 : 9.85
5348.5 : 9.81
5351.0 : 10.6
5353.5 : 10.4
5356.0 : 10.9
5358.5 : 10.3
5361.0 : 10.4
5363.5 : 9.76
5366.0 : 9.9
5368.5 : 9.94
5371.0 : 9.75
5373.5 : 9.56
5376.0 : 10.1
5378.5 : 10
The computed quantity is 2.2 angstrom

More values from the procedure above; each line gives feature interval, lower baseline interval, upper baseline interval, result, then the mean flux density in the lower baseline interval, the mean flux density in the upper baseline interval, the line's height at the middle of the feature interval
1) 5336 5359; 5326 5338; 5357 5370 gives -0.7 angstrom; 9.58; 10.1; 9.82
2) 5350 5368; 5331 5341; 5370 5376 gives -0.8 angstrom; 10.1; 9.74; 9.86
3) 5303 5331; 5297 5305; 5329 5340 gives 0.2 angstrom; 10.1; 9.95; 10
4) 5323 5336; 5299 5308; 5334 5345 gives 0.8 angstrom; 10.5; 9.85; 10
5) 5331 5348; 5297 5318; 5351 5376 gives 0.5 angstrom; 10.2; 10.1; 10.2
